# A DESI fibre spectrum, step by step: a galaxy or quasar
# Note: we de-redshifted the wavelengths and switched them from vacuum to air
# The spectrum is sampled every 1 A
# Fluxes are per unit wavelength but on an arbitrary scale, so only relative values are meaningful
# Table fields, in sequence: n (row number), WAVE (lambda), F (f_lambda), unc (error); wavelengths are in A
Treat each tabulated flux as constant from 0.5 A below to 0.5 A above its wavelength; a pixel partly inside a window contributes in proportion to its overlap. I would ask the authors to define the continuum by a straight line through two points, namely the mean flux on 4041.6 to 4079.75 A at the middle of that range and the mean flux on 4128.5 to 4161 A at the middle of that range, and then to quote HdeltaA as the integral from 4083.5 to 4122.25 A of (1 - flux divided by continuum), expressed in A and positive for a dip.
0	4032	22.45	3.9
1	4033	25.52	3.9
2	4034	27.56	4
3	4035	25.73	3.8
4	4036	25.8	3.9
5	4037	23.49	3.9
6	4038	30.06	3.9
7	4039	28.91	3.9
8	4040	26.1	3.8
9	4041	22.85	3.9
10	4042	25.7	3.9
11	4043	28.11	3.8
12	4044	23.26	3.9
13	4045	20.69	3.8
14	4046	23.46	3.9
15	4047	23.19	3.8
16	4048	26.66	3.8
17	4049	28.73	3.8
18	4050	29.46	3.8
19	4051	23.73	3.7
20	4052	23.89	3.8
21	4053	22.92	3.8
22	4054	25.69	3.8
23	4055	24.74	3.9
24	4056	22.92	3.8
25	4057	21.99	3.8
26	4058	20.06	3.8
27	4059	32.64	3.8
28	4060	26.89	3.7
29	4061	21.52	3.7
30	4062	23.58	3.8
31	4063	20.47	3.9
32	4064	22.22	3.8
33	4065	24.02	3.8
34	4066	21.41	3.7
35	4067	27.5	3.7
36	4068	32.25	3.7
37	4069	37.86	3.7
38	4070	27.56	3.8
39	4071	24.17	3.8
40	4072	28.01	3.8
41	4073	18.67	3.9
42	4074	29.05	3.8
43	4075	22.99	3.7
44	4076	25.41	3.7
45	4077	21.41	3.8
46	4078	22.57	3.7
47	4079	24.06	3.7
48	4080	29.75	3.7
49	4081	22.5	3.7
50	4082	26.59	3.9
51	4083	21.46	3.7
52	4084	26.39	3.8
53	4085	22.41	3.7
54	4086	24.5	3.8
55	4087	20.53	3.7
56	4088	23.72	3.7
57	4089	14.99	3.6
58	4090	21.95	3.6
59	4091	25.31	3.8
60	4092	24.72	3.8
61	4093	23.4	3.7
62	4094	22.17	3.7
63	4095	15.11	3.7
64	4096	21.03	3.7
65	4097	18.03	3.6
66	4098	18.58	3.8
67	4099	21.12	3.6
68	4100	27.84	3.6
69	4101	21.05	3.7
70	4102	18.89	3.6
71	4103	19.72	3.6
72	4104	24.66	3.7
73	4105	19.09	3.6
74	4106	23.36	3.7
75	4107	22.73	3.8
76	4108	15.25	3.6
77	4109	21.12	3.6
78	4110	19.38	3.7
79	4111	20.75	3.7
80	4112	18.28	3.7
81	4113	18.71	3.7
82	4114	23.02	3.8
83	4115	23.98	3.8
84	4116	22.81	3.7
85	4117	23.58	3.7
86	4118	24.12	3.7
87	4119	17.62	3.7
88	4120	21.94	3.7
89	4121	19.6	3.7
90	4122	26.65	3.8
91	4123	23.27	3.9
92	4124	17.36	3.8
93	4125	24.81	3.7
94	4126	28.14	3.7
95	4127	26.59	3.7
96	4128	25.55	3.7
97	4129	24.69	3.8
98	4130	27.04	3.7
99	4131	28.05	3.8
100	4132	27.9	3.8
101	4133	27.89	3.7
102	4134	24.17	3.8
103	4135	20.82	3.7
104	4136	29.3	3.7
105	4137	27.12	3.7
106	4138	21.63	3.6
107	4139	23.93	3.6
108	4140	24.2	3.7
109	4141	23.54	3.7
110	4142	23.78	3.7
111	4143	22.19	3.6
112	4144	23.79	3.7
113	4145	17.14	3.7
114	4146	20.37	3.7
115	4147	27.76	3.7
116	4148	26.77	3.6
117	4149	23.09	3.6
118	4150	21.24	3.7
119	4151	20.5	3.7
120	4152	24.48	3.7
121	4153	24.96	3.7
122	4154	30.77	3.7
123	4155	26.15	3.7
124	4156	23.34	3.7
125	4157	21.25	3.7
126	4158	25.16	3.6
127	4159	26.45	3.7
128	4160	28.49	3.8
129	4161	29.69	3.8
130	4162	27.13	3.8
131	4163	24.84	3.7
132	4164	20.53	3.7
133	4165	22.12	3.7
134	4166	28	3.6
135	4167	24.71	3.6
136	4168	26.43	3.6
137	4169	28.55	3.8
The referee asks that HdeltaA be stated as 5.3 A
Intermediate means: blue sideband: 25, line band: 21.5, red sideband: 24.7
